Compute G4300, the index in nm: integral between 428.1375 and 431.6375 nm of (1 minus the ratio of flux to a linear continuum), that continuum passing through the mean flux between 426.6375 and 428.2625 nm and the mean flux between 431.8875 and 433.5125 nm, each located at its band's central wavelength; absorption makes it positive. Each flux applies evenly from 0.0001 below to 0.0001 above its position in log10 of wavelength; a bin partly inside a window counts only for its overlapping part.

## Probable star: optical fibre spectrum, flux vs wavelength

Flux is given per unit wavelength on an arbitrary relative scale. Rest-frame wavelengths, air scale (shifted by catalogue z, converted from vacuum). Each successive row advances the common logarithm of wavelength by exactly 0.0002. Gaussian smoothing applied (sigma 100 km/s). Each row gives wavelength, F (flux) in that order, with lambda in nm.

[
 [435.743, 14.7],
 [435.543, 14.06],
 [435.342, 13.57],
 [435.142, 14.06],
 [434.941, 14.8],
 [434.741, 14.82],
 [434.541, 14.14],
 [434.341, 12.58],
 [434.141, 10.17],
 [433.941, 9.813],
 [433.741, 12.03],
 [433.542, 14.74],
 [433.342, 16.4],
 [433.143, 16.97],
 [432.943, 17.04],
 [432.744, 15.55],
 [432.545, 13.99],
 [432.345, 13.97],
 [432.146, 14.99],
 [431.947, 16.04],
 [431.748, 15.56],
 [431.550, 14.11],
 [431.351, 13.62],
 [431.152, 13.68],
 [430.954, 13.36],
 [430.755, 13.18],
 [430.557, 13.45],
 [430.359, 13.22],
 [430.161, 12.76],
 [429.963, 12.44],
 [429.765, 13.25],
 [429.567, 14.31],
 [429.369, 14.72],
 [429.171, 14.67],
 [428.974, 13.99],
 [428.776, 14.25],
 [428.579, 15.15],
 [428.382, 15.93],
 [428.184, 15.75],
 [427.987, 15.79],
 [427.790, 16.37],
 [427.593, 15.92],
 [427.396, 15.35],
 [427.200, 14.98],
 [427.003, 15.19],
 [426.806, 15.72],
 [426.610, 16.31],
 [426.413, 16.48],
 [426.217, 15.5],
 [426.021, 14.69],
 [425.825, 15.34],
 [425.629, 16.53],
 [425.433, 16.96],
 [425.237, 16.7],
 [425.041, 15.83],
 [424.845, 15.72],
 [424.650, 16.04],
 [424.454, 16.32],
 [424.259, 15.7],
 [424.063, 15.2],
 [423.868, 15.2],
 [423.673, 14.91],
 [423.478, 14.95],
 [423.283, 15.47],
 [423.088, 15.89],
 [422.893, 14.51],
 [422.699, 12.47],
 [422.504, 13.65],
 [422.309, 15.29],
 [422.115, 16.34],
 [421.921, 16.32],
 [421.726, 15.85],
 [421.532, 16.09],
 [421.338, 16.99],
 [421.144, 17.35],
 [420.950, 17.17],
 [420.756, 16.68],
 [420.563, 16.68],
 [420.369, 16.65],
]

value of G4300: 0.37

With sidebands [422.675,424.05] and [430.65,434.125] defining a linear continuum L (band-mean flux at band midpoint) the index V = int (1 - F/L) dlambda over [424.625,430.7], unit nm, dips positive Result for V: -0.19 nm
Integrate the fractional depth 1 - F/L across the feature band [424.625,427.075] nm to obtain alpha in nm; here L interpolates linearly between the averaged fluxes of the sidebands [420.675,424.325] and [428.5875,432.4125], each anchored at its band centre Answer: -0.166 nm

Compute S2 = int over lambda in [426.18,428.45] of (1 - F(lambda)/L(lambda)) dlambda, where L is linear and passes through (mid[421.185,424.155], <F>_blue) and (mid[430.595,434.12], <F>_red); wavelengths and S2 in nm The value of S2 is -0.15 nm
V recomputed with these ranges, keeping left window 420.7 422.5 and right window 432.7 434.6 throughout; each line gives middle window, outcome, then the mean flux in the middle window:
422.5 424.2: 0.12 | 14.8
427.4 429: -0.05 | 15.4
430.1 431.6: 0.11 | 13.4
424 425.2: -0.01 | 15.9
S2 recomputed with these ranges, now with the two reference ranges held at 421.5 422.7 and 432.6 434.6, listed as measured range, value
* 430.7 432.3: -0.017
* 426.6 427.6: -0.053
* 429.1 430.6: 0.083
